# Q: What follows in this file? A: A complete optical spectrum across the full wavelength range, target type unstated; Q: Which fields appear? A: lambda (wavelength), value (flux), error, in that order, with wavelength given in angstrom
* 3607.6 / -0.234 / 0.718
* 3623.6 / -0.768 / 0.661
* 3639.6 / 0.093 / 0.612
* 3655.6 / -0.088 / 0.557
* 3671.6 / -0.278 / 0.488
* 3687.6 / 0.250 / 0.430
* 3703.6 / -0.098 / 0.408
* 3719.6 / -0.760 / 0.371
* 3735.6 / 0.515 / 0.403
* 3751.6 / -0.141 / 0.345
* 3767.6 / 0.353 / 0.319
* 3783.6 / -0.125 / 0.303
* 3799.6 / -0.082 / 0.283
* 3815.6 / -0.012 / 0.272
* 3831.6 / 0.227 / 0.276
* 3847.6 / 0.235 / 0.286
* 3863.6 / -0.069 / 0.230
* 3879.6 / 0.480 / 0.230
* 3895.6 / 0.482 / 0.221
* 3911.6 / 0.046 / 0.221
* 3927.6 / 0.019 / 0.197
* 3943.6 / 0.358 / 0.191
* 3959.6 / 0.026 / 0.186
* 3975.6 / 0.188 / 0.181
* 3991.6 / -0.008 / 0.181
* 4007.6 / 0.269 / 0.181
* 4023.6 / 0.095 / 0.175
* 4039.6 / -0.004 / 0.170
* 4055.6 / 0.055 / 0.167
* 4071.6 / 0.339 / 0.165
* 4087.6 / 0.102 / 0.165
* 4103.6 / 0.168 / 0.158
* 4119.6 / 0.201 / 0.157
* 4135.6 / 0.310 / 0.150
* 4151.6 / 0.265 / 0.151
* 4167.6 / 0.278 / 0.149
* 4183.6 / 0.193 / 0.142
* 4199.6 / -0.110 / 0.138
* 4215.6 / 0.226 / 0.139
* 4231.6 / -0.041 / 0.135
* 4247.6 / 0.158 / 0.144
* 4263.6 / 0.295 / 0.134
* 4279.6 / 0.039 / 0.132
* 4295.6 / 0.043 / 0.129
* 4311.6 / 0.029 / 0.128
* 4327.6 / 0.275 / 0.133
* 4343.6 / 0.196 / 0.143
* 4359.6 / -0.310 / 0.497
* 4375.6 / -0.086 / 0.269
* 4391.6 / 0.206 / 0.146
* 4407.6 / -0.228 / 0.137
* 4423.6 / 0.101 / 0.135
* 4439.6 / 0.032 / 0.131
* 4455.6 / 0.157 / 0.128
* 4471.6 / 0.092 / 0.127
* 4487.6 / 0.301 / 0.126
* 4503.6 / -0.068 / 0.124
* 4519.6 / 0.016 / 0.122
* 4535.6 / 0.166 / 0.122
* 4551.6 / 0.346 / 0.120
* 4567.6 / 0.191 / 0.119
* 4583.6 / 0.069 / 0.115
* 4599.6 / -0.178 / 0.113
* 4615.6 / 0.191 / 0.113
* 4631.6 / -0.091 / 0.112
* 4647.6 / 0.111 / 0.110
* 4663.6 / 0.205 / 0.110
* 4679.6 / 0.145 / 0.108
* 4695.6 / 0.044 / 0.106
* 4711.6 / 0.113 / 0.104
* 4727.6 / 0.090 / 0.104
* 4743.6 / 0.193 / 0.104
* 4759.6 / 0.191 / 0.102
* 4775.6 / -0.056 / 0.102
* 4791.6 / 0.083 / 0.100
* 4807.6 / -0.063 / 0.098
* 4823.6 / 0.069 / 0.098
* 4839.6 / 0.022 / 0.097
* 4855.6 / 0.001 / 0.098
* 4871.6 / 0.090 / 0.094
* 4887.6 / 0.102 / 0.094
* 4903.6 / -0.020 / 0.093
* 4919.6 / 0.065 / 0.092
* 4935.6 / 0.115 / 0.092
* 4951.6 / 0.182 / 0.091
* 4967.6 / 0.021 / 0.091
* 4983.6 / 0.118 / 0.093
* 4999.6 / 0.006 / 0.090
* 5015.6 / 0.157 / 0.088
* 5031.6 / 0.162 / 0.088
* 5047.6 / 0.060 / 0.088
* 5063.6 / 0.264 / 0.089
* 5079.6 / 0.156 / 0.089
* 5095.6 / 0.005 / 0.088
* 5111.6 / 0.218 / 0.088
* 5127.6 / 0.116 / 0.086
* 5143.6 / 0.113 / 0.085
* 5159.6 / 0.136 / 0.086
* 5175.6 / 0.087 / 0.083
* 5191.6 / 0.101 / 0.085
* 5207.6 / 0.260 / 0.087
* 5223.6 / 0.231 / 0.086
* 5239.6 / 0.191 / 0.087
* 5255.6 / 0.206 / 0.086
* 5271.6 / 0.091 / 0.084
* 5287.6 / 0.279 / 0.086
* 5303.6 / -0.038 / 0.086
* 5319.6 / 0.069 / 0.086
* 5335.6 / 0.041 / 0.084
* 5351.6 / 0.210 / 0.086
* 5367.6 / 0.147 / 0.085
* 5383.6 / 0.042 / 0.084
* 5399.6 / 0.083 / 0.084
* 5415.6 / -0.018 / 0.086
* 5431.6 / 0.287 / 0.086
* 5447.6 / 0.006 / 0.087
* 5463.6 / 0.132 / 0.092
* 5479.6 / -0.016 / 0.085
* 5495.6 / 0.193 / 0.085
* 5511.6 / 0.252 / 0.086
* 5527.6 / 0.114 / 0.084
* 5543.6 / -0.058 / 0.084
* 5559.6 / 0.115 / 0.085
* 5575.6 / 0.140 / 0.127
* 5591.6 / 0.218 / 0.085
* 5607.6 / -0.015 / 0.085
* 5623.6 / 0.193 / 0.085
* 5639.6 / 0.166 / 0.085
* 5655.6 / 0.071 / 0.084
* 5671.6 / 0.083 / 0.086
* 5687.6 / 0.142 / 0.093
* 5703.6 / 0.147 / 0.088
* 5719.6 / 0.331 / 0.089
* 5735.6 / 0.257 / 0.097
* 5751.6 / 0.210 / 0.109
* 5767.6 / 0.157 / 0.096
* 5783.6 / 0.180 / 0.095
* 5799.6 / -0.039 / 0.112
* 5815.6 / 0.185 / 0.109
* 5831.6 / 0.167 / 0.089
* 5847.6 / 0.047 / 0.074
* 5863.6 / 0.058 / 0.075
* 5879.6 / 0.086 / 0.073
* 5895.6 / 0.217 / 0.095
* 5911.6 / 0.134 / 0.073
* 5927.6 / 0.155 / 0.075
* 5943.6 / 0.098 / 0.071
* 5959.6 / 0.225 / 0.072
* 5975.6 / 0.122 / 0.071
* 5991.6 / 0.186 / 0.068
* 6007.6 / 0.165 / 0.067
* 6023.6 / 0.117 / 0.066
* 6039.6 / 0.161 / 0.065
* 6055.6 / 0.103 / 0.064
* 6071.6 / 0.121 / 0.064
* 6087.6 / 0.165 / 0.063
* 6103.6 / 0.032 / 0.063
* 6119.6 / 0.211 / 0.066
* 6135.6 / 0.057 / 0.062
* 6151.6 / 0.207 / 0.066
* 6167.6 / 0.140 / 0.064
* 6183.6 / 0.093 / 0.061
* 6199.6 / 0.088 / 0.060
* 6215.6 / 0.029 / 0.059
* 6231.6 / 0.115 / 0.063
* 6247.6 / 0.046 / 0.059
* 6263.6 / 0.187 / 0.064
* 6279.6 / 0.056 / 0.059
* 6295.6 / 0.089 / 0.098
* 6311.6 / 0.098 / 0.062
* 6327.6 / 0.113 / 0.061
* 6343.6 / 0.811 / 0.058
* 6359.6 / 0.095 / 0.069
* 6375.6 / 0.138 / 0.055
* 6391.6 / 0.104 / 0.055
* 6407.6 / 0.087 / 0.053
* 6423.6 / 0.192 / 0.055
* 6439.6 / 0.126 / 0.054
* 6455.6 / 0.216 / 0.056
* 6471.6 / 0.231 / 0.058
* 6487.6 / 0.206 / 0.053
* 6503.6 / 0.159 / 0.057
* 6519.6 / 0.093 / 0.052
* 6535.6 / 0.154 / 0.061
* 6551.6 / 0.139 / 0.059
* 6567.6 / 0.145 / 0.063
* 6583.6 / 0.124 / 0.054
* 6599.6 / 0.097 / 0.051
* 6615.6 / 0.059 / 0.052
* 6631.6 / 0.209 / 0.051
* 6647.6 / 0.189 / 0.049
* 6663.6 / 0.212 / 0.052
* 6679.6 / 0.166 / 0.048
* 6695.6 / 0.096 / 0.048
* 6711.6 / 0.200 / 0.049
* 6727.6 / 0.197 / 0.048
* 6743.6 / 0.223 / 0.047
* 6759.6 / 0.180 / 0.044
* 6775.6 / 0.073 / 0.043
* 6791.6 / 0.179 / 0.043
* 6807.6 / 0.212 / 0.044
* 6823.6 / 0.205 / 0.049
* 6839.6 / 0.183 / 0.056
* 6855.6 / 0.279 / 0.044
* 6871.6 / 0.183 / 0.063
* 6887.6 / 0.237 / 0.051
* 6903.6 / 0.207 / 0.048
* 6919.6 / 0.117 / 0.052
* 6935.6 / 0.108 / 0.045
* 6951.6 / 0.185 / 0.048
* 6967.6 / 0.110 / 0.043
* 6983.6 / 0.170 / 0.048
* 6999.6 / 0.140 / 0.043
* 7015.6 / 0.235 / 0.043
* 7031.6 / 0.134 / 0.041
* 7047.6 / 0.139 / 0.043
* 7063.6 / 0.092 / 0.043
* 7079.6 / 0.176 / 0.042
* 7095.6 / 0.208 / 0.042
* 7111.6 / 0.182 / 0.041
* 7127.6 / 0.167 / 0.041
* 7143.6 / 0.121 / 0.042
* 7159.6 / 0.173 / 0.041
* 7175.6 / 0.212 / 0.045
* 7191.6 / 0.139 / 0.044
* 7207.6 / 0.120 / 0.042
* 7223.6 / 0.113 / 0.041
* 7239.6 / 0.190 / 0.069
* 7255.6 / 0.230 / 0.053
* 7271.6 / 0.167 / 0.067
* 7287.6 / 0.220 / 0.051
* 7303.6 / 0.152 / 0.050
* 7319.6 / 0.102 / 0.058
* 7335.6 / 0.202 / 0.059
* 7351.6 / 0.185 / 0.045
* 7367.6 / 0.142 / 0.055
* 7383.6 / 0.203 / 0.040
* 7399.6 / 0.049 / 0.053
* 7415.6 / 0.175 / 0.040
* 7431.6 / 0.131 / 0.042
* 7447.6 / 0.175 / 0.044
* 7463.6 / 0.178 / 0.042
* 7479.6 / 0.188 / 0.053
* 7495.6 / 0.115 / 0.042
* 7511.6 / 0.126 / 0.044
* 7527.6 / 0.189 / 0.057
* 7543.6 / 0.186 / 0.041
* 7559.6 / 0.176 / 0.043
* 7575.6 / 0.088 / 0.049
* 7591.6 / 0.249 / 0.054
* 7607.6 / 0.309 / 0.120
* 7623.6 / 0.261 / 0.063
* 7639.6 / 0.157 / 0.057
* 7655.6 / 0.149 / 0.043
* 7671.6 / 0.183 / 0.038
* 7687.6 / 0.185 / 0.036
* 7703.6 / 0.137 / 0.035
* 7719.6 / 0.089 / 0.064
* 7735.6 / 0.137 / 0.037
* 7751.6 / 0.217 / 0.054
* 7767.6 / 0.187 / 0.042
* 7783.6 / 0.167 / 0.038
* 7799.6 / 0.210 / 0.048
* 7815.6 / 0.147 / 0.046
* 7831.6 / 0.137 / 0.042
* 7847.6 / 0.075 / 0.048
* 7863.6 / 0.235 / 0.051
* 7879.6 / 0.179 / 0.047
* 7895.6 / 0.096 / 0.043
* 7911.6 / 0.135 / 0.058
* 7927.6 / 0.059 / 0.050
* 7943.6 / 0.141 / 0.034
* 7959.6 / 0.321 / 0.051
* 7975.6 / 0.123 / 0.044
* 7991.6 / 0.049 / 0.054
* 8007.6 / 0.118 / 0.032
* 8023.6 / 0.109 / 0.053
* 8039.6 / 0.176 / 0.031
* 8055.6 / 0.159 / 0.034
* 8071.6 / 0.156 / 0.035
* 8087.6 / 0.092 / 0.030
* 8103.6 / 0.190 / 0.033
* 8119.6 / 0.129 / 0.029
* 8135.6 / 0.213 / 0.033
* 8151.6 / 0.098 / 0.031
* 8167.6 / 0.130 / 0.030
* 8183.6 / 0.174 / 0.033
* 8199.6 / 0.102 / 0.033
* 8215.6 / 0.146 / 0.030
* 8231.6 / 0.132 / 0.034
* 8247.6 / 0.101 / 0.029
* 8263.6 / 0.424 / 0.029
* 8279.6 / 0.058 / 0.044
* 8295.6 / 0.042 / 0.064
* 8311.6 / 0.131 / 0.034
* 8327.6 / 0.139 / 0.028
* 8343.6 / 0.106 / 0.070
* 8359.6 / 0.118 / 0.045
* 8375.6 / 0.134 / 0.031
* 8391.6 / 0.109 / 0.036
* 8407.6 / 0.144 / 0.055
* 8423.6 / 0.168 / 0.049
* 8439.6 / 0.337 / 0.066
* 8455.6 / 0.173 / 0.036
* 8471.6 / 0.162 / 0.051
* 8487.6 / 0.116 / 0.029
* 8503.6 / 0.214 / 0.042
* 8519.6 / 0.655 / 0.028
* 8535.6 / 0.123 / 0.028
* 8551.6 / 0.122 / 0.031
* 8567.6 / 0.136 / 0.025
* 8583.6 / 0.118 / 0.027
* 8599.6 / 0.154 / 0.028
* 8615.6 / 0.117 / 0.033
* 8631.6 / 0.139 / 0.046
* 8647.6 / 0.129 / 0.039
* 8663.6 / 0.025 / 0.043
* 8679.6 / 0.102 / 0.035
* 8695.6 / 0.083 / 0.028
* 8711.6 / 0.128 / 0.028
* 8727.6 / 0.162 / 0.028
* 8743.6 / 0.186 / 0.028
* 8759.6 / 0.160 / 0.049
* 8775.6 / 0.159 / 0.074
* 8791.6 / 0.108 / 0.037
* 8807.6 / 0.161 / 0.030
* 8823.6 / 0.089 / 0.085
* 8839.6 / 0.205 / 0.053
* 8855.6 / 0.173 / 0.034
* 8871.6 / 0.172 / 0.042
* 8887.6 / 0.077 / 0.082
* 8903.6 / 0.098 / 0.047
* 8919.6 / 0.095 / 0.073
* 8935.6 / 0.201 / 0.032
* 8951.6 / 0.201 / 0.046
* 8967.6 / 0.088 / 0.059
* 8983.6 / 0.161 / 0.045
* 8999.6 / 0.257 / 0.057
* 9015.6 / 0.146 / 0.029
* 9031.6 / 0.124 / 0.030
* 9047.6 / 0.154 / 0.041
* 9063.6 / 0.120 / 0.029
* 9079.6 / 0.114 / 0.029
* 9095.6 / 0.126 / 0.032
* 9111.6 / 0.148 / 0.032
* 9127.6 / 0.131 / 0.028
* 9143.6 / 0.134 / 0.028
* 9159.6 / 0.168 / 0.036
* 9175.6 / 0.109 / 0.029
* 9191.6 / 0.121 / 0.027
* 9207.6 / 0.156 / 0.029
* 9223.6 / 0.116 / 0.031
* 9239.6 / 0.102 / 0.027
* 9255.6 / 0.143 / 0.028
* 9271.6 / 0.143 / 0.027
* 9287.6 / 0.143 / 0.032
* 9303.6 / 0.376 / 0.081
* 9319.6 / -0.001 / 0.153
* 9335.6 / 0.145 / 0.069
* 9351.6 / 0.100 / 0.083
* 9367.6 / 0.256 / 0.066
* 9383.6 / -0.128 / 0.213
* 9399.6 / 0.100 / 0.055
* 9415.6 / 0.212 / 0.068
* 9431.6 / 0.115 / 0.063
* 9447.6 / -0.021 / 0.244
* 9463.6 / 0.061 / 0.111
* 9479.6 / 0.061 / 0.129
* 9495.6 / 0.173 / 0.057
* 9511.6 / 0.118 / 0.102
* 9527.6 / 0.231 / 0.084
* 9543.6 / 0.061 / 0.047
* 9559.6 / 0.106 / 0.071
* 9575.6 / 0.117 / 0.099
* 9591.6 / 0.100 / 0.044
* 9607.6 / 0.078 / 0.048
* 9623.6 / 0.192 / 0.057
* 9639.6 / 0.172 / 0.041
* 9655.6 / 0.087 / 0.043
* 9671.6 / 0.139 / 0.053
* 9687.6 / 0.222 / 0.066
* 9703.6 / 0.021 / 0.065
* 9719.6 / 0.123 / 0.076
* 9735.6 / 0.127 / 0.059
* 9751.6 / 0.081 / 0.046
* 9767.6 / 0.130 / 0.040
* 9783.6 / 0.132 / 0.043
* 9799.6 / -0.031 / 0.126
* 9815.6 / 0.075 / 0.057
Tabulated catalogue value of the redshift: 0.70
